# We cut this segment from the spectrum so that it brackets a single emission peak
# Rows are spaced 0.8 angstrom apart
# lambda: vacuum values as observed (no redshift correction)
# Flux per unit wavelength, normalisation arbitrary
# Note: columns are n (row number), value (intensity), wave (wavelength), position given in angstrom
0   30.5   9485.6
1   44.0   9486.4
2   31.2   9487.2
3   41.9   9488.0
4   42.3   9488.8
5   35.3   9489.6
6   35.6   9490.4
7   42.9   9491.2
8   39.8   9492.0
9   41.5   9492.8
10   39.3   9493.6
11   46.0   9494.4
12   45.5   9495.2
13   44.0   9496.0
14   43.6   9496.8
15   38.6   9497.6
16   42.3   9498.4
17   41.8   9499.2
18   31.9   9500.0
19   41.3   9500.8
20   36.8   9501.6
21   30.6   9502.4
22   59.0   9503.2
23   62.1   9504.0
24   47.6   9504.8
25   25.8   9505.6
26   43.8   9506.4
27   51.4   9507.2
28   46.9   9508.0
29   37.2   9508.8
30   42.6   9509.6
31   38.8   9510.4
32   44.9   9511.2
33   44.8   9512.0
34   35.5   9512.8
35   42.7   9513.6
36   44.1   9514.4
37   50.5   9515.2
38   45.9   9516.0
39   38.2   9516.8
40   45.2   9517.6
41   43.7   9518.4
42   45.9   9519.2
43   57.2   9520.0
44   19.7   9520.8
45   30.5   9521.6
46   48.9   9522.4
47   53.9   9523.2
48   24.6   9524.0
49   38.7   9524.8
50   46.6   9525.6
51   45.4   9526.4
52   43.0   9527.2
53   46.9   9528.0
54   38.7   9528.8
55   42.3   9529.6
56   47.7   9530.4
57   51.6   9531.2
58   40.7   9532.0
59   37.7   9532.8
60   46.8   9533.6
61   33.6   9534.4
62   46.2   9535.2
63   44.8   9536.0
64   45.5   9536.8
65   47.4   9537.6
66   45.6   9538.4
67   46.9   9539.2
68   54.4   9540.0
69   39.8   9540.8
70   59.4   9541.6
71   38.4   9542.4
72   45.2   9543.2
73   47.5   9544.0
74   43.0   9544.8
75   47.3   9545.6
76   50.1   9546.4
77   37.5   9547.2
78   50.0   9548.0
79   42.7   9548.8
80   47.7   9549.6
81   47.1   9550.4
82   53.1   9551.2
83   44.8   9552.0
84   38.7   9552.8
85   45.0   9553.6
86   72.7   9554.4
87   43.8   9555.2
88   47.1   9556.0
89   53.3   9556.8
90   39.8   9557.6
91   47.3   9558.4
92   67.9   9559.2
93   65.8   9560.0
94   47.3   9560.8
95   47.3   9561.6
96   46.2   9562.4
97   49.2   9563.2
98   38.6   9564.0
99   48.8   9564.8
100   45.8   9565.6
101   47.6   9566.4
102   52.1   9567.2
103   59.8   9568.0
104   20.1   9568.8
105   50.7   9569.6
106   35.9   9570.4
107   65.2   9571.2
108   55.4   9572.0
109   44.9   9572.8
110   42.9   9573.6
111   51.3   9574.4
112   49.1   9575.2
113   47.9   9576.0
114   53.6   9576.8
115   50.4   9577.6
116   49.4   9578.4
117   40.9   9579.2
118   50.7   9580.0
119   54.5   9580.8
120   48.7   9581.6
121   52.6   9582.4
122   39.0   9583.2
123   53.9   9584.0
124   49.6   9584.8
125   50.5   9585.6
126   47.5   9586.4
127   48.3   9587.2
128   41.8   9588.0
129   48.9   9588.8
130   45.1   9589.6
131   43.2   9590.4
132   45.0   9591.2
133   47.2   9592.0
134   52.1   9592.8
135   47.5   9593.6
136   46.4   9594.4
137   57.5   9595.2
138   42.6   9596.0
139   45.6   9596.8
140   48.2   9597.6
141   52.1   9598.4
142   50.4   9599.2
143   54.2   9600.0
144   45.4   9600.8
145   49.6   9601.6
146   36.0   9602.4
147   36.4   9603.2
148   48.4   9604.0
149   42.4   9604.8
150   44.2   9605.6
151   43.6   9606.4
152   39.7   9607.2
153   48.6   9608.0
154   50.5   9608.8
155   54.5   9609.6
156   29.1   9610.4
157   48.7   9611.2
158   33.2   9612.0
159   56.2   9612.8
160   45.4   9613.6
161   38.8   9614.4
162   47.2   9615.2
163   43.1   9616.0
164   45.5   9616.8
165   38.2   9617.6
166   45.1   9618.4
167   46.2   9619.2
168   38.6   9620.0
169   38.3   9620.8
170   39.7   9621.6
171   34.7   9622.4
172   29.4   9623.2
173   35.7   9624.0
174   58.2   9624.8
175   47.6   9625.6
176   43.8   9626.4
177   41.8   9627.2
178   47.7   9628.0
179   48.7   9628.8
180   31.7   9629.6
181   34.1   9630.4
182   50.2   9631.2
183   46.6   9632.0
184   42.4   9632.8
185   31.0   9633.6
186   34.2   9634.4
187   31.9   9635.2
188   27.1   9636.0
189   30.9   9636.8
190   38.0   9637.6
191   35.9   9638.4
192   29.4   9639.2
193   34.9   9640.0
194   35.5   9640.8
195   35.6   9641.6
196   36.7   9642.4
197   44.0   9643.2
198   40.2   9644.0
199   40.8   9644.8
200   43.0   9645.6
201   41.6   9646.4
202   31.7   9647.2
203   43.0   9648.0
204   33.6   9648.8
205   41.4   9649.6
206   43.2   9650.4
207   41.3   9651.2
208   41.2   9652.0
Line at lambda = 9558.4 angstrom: Mg II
